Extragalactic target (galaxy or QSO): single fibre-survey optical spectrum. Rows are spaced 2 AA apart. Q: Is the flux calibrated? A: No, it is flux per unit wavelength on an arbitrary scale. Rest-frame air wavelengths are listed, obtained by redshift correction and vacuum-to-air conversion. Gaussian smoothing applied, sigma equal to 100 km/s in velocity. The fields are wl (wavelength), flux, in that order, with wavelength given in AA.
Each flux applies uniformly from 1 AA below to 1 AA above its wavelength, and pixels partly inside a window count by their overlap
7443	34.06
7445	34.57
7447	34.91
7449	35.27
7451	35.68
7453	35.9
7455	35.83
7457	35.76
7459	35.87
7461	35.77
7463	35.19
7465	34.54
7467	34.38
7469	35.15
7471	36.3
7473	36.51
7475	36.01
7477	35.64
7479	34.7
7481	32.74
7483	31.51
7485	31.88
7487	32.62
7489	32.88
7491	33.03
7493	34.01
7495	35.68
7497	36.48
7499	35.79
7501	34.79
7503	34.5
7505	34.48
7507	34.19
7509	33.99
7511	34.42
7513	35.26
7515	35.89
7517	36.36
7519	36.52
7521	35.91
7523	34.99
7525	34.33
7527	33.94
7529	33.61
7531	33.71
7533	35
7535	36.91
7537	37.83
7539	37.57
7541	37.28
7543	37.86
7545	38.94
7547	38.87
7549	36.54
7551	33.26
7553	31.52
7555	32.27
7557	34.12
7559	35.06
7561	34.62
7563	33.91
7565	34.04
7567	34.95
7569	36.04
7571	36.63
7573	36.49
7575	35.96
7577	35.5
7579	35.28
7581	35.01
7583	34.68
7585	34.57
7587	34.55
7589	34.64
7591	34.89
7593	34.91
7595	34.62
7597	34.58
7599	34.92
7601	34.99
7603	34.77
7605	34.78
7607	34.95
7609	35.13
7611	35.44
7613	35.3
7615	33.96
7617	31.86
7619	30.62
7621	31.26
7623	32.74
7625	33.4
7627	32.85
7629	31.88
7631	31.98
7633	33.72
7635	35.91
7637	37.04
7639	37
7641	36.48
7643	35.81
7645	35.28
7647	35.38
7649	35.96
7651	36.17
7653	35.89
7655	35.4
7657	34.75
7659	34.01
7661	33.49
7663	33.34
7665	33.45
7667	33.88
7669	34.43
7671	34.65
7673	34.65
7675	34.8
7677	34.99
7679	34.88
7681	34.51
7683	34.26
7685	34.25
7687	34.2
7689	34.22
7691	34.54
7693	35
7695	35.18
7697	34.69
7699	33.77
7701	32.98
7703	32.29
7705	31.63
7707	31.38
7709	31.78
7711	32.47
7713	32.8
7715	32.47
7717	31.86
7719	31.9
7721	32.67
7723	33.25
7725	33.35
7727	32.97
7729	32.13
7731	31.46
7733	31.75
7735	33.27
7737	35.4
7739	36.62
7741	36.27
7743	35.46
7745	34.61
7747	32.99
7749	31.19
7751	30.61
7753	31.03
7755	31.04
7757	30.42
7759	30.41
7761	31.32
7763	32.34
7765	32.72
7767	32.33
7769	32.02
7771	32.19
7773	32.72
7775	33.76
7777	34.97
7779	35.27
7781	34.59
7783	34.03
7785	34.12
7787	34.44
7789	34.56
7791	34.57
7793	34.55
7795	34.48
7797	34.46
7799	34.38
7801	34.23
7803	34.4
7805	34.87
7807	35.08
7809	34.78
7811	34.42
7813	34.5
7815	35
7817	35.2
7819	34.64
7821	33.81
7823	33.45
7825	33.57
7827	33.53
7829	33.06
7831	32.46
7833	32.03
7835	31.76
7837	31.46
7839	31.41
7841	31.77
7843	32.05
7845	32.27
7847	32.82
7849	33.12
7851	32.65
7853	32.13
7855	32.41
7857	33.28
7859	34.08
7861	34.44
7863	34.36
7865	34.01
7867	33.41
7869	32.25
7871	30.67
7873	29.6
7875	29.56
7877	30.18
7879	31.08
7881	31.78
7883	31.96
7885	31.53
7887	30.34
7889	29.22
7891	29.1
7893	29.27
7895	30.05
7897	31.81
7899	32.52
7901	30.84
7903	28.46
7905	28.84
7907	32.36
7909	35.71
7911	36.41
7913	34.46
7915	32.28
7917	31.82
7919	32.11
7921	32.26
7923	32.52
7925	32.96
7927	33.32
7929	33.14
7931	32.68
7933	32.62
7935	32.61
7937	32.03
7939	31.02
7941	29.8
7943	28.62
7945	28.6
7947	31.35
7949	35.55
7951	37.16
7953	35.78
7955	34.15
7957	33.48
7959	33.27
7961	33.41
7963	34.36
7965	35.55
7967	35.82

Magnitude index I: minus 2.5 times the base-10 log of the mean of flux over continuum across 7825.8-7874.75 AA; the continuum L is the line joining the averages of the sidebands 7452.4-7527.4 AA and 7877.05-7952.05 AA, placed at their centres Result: -0.01 mag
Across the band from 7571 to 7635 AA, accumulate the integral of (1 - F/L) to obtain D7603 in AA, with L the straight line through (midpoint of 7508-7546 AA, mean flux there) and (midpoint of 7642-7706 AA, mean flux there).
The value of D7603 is 1.55 AA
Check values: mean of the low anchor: 35.8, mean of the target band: 34.3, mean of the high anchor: 34.5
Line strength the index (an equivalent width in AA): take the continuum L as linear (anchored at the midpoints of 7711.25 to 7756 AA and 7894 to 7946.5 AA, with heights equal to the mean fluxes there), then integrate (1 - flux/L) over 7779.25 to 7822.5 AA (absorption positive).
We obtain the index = -2.6 AA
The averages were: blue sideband 33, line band 34.5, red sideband 31.9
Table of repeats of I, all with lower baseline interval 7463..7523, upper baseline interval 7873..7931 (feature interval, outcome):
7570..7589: -0.04 mag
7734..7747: -0.07 mag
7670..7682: -0.05 mag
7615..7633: 0.05 mag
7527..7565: -0.03 mag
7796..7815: -0.07 mag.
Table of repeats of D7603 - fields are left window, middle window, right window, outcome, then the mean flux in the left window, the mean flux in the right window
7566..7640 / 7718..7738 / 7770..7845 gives 0.7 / 34.5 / 33.8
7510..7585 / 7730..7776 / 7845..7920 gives 0.8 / 35.4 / 31.9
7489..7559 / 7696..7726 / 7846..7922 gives 0.8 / 35.3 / 31.9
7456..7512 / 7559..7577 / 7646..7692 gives -0.4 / 34.6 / 34.6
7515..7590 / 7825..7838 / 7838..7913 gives -0.1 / 35.4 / 31.9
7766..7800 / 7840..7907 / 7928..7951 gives 2.4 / 34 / 31.9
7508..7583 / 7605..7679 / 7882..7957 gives 0.3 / 35.4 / 32.1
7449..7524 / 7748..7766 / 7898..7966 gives 1.3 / 34.9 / 32.7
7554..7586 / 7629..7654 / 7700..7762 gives -1.1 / 34.9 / 32.6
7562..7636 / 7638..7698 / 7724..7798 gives -1.7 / 34.4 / 33.3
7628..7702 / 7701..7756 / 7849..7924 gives 1.8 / 34.7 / 31.9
